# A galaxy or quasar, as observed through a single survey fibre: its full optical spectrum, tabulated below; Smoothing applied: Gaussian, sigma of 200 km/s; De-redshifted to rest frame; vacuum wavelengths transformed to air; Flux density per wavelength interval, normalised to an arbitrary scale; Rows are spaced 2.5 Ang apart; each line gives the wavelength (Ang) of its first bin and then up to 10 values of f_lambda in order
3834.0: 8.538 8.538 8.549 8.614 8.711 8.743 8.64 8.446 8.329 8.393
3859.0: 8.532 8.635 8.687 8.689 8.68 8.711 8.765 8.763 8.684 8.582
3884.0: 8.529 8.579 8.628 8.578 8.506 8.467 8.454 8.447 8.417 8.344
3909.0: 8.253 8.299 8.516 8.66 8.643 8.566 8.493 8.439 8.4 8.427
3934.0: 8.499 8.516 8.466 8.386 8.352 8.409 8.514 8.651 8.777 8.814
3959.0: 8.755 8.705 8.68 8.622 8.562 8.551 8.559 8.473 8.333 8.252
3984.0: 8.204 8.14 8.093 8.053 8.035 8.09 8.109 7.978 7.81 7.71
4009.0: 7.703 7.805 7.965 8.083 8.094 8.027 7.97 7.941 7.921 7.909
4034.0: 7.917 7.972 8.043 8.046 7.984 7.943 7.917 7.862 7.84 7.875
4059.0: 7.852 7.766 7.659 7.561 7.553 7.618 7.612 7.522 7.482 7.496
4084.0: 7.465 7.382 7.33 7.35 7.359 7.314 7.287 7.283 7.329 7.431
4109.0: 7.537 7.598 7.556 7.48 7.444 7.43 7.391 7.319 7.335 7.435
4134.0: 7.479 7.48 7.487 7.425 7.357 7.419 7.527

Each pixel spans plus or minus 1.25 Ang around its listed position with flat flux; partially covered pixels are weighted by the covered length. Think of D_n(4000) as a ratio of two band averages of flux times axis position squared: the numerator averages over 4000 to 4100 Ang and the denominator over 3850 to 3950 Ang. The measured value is 0.98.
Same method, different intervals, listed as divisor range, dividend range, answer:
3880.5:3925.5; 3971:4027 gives 1.00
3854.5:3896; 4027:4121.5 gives 0.98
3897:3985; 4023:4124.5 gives 0.96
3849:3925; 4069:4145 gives 0.97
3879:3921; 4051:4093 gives 0.97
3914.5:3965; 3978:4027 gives 0.97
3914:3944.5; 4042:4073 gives 0.98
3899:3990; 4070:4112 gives 0.94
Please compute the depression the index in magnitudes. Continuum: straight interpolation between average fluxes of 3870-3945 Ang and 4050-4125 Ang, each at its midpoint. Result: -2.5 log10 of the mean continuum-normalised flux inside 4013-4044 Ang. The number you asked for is -0.02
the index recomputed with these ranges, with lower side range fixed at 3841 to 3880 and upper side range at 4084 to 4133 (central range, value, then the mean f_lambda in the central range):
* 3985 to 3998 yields -0.014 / 8.09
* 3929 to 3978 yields -0.051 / 8.56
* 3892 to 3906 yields -0.003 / 8.46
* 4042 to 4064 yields -0.028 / 7.87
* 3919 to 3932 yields -0.023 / 8.48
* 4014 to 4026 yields -0.026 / 8.03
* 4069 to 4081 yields 0.002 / 7.55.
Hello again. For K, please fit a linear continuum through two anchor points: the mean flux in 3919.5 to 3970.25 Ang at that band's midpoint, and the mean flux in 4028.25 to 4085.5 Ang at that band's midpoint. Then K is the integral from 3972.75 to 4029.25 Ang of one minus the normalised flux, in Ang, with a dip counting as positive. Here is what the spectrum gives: 0.7 Ang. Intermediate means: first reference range 8.55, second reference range 7.77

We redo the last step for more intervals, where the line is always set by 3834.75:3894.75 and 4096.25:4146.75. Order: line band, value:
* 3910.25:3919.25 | -0.2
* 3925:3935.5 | -0.2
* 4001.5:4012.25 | 0.2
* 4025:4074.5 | -0.6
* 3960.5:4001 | -1.3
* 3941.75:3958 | -0.7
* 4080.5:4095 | 0.3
